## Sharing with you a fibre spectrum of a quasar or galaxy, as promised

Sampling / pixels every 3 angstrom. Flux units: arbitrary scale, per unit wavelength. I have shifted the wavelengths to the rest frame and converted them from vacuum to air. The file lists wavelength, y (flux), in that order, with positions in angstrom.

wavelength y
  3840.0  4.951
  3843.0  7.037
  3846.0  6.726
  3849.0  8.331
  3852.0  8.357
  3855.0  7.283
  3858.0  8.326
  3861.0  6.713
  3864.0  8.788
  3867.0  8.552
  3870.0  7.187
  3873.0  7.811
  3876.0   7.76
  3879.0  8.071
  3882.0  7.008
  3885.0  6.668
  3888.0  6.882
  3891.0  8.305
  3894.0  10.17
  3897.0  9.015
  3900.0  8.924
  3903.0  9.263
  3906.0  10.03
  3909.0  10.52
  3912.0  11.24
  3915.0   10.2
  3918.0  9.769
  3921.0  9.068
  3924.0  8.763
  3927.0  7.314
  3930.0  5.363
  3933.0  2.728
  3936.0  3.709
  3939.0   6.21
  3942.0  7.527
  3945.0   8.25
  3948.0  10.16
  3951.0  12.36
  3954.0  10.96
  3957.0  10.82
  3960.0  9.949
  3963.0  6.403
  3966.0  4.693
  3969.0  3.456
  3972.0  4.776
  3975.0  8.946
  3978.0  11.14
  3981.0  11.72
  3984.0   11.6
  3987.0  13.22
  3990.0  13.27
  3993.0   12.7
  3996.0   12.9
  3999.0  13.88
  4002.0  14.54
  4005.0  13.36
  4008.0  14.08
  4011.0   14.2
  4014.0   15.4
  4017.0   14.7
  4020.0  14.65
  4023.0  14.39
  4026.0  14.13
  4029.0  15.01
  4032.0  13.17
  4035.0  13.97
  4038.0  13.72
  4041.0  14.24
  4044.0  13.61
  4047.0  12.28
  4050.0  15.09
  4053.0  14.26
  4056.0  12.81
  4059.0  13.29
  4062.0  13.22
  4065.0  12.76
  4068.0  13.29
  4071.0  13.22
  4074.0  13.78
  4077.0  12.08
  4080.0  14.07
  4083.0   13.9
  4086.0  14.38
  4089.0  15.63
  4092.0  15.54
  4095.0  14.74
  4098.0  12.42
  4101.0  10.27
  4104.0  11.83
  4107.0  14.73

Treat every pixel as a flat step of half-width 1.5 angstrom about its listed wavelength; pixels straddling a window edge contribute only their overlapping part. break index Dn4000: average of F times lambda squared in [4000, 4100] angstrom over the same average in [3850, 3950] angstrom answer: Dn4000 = 1.9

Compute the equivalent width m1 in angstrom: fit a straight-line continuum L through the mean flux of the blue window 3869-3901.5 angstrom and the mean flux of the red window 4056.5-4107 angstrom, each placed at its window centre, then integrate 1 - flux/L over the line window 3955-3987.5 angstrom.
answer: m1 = 5.4 angstrom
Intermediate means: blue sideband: 7.99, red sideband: 13.4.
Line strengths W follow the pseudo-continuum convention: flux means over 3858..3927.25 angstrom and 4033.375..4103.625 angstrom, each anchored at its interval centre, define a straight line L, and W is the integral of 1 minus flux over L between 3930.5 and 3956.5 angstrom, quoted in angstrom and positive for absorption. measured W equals 6.07 angstrom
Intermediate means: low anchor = 8.63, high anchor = 13.6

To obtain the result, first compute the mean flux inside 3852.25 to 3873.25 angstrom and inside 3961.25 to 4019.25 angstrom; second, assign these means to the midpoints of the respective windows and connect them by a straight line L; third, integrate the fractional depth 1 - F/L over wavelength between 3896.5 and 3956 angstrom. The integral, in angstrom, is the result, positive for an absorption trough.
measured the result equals 6.0 angstrom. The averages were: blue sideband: 7.84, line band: 8.58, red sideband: 11.4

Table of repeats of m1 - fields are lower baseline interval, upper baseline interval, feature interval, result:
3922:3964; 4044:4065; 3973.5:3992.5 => -3.4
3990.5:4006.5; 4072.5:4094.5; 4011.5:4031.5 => -1.4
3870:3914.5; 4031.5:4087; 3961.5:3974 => 6.8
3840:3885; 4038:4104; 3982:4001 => -2.8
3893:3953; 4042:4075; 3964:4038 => -5.0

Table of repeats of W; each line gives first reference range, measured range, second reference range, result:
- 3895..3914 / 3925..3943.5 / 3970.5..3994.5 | 8.5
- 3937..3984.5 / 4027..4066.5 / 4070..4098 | -4.1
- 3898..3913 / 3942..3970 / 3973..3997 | 6.2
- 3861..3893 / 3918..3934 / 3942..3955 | 3.8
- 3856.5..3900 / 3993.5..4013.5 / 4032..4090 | -3.4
